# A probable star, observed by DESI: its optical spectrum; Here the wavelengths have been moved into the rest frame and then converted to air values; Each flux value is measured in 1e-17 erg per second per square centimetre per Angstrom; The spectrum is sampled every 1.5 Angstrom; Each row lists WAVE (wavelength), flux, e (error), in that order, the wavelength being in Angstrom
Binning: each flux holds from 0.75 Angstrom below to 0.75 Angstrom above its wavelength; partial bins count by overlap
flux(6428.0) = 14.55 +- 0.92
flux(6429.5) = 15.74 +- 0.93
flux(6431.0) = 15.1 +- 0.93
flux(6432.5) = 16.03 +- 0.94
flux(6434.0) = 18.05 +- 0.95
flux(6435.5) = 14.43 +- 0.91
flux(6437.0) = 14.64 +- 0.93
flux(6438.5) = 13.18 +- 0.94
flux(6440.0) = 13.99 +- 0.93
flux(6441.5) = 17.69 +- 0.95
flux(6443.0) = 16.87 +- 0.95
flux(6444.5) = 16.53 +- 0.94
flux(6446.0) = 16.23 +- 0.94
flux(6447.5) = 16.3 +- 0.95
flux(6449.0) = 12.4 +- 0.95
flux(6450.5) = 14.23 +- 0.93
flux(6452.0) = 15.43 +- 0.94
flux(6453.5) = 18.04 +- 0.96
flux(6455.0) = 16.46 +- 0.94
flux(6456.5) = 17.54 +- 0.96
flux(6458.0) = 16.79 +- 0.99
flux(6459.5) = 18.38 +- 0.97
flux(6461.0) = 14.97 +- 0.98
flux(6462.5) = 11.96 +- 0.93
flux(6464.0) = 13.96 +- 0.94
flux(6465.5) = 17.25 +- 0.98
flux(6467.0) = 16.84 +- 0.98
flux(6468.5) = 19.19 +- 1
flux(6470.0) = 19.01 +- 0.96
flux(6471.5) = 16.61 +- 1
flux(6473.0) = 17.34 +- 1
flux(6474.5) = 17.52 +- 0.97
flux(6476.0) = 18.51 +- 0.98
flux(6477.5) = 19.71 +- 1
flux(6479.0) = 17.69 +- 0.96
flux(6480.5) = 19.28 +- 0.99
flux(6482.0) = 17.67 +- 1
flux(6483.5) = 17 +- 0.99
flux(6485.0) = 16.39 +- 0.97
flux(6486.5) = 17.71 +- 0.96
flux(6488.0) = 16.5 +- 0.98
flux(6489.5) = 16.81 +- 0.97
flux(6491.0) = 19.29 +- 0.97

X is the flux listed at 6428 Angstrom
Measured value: 14.55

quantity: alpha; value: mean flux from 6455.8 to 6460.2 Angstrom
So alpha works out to 17.6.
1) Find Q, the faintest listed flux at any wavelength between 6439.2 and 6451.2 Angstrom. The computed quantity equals 12.4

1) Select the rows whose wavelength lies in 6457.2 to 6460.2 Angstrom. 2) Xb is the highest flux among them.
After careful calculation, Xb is 18.38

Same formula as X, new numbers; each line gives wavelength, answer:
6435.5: 14.43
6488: 16.5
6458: 16.79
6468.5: 19.19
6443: 16.87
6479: 17.69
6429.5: 15.74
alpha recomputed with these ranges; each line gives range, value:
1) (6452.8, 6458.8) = 17.2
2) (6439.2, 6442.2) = 15.8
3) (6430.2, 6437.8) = 15.6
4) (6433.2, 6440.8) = 14.9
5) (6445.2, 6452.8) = 14.9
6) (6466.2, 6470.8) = 18.3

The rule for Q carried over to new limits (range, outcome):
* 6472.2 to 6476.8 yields 17.34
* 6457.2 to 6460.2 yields 16.79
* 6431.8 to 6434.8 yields 16.03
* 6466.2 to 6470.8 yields 16.84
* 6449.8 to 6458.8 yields 14.23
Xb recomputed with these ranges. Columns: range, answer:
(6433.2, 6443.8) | 18.05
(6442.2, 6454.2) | 18.04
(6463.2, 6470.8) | 19.19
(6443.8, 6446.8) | 16.53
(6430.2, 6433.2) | 16.03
